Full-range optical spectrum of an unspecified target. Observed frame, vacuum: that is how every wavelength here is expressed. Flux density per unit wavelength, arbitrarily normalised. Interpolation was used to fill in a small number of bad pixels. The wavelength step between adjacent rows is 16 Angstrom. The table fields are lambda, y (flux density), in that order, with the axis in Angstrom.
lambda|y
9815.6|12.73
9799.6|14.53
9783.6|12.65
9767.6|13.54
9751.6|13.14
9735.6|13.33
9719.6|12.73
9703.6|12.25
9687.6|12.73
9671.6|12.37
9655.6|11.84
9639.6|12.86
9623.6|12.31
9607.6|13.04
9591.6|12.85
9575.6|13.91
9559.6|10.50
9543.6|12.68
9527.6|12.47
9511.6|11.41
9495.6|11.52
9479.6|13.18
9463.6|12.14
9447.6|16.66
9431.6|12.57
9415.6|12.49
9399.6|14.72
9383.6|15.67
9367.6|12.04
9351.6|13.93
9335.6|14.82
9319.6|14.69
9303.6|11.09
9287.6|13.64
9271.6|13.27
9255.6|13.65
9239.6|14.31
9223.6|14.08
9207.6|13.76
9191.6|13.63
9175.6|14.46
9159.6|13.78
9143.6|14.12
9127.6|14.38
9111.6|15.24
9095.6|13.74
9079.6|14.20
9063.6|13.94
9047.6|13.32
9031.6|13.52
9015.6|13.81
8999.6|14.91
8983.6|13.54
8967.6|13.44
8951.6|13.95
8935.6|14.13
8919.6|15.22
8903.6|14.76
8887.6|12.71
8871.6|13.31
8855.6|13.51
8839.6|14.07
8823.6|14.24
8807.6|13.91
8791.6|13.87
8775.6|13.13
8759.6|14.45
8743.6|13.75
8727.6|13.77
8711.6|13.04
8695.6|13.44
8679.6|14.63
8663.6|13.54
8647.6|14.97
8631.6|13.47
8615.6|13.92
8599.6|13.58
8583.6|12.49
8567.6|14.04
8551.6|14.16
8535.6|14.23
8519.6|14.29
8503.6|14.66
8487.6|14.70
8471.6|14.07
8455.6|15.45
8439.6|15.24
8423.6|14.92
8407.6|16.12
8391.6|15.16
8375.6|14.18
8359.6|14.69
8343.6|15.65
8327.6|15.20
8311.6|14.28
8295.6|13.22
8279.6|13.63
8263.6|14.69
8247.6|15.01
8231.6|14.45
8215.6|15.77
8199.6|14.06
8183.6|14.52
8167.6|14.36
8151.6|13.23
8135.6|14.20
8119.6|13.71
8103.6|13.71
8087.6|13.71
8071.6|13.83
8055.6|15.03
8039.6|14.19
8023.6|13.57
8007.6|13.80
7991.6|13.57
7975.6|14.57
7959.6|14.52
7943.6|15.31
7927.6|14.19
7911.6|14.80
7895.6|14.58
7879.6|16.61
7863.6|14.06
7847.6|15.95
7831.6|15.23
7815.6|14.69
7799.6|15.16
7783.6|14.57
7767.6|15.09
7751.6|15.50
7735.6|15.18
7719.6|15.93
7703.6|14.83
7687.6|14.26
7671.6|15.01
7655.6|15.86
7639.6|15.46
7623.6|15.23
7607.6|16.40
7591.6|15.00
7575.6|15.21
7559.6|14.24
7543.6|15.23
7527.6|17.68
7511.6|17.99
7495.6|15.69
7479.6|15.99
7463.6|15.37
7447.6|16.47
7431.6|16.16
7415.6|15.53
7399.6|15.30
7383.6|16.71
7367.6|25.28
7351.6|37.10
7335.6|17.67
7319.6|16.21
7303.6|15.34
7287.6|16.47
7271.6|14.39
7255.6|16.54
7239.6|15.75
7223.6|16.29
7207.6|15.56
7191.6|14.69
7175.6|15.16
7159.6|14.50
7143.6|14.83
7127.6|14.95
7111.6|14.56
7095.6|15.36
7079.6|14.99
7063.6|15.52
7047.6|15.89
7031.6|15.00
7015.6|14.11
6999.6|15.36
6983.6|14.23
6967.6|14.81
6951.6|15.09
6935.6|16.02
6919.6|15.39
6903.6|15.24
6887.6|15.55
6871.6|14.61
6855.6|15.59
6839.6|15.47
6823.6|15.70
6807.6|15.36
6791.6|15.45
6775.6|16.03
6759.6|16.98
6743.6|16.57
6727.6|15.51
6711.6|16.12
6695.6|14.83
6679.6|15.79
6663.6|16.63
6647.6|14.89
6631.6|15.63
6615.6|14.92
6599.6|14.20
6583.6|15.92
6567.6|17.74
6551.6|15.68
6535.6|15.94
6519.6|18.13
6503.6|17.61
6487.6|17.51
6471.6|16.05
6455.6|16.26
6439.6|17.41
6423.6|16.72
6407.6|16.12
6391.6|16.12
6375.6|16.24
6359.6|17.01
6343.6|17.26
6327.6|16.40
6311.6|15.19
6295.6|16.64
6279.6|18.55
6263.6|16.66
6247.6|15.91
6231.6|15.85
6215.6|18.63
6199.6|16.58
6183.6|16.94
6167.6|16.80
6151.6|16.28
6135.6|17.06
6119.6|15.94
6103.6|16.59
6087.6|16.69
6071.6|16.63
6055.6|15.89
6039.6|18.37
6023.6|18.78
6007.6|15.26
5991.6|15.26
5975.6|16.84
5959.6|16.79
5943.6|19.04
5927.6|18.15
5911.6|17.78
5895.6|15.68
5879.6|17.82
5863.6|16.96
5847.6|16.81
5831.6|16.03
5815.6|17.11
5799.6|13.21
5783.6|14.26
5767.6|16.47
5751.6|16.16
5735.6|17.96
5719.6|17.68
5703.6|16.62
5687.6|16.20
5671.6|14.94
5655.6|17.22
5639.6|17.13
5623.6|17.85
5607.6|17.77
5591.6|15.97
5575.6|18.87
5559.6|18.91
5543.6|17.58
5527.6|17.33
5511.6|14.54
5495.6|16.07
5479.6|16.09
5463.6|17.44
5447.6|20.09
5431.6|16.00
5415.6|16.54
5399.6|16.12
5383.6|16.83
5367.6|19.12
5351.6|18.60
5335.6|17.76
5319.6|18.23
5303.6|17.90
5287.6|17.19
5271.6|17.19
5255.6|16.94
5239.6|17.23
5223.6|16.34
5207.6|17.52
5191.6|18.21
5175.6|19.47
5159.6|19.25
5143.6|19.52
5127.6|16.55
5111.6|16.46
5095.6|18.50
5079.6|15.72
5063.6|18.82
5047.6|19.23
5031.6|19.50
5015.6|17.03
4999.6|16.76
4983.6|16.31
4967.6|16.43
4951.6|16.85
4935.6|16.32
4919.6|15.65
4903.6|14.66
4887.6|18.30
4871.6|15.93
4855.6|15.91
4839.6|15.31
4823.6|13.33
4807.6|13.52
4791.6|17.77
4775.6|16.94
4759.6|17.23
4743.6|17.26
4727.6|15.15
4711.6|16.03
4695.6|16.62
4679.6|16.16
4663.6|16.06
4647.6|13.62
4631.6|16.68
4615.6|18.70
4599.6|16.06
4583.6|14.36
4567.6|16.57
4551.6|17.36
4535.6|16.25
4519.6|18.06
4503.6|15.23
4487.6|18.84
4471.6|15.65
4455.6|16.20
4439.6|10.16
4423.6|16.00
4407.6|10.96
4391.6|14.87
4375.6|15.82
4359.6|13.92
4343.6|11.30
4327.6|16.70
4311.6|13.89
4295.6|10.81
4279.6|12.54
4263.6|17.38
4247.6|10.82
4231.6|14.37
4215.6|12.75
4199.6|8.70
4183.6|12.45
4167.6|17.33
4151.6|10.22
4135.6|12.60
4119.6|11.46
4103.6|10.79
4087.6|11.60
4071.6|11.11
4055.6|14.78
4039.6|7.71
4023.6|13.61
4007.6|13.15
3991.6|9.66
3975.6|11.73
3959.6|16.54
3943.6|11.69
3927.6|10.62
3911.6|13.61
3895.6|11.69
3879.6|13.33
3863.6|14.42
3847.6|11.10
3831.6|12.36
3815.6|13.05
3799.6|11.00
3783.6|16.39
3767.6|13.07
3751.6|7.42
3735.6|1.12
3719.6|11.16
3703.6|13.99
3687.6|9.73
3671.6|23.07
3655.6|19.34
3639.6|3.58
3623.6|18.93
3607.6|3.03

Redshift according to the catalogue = 0.12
